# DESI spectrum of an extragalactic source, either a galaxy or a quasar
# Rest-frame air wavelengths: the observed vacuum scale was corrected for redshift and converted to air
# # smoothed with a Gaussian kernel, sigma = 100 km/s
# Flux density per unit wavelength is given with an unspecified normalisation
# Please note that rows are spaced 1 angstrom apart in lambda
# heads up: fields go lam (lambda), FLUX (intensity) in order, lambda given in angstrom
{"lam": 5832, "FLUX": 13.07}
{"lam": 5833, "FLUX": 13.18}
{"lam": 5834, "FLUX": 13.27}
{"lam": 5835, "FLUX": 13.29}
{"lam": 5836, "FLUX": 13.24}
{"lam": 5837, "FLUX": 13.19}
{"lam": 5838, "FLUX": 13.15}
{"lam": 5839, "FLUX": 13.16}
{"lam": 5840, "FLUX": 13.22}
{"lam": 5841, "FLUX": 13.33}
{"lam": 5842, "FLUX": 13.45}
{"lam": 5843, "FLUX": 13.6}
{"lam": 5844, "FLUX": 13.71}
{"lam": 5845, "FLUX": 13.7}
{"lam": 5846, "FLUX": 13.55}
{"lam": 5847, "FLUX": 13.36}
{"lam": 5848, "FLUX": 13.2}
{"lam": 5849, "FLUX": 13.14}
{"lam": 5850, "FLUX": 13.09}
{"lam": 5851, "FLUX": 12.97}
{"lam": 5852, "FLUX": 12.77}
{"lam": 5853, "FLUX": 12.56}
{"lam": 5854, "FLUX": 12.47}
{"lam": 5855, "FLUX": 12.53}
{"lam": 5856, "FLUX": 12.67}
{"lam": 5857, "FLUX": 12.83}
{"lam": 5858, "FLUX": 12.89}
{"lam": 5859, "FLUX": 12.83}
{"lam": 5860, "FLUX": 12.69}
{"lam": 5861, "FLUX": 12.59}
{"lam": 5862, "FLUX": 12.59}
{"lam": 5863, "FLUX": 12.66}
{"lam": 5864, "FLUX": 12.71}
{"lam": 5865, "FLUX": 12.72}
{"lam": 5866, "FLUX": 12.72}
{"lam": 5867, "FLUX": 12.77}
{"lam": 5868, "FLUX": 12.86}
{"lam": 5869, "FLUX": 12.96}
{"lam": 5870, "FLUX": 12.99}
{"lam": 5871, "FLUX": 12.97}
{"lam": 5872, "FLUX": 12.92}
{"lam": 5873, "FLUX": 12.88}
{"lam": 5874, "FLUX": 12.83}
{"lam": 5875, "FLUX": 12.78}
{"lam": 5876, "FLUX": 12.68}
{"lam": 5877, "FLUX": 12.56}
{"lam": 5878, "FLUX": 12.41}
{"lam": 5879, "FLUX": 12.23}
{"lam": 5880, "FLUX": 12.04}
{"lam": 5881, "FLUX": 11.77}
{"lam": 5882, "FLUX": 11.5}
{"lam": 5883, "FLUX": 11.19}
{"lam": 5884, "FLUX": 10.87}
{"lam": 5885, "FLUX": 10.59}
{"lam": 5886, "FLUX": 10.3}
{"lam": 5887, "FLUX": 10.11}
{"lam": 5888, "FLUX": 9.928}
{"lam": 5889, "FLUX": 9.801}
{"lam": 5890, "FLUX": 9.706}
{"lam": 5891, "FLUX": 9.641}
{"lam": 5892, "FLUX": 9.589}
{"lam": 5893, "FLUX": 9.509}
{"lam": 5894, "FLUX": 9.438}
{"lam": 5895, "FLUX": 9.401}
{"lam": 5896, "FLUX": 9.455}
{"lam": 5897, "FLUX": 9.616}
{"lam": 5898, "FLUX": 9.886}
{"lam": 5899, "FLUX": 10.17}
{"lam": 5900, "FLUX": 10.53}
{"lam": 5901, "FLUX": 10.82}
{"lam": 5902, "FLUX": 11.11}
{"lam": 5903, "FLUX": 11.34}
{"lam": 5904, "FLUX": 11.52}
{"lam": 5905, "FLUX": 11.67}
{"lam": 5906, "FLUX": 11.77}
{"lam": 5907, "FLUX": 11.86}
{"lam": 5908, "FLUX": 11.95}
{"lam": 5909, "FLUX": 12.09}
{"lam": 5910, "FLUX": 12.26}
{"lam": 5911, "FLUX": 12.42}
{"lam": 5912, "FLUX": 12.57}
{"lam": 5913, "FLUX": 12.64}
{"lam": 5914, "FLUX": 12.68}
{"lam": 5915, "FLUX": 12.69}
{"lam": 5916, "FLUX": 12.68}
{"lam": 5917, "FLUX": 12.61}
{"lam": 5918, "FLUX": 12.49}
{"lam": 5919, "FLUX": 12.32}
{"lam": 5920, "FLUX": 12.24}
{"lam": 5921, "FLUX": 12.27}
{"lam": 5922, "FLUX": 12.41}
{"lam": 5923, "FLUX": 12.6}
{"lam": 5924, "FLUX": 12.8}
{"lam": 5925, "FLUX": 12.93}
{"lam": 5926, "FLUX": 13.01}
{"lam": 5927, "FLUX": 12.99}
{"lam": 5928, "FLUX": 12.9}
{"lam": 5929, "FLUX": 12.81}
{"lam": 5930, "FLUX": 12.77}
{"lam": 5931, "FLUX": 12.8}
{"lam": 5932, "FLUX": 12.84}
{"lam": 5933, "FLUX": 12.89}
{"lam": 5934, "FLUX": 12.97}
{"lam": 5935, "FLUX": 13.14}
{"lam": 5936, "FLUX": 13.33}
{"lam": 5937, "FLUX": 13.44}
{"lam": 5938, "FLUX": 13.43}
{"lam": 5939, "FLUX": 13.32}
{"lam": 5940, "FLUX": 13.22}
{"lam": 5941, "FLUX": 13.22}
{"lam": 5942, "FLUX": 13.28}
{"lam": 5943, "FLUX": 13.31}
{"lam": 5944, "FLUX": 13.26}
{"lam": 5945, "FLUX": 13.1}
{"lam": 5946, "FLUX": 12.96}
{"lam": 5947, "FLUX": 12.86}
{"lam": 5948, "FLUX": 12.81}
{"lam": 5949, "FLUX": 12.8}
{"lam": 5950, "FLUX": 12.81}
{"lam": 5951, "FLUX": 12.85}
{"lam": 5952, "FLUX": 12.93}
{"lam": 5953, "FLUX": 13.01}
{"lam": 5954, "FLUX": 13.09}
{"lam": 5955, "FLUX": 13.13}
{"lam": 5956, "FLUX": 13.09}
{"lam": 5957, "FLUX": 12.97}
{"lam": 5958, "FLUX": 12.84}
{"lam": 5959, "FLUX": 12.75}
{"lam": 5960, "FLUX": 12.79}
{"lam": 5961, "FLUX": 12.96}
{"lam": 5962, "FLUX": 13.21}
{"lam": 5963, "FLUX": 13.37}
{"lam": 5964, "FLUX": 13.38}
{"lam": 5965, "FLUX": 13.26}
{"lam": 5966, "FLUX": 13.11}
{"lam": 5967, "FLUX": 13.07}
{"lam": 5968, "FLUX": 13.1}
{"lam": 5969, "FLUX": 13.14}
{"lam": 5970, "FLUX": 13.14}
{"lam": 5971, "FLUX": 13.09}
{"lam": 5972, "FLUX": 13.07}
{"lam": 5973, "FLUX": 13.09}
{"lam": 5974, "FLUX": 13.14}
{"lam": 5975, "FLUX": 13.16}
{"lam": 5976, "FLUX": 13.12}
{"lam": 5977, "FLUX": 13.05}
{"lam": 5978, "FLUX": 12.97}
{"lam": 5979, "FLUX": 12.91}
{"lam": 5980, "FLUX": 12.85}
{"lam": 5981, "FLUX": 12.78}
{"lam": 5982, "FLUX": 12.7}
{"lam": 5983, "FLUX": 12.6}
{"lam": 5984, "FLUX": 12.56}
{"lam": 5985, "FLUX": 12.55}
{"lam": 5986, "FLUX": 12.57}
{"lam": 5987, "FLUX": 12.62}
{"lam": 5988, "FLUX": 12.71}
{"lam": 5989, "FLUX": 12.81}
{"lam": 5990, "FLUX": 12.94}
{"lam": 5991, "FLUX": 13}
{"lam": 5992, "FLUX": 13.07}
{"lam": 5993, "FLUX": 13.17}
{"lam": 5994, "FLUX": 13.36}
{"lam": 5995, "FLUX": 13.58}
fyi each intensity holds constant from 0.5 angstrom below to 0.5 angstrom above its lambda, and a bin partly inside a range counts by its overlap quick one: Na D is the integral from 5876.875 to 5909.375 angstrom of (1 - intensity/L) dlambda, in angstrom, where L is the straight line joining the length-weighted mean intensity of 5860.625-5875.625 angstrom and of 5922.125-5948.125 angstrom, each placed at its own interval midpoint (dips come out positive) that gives 5.32 angstrom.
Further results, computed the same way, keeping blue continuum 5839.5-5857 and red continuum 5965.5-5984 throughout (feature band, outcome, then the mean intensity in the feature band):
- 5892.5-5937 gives 3.76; 12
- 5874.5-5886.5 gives 1.24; 11.7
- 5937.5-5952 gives -0.06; 13.1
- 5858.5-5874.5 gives 0.38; 12.8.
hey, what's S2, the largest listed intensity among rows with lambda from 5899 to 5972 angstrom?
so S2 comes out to 13.44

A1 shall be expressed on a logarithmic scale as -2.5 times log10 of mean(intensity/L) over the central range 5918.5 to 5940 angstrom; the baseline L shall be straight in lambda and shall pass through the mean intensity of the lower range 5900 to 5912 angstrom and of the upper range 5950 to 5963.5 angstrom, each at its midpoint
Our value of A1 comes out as -0.05 mag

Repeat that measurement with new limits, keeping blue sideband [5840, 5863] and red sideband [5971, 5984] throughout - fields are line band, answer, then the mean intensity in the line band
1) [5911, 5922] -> 0.04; 12.5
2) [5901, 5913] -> 0.10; 11.9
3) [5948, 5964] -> 0.00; 13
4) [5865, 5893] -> 0.12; 11.7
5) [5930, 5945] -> -0.02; 13.2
